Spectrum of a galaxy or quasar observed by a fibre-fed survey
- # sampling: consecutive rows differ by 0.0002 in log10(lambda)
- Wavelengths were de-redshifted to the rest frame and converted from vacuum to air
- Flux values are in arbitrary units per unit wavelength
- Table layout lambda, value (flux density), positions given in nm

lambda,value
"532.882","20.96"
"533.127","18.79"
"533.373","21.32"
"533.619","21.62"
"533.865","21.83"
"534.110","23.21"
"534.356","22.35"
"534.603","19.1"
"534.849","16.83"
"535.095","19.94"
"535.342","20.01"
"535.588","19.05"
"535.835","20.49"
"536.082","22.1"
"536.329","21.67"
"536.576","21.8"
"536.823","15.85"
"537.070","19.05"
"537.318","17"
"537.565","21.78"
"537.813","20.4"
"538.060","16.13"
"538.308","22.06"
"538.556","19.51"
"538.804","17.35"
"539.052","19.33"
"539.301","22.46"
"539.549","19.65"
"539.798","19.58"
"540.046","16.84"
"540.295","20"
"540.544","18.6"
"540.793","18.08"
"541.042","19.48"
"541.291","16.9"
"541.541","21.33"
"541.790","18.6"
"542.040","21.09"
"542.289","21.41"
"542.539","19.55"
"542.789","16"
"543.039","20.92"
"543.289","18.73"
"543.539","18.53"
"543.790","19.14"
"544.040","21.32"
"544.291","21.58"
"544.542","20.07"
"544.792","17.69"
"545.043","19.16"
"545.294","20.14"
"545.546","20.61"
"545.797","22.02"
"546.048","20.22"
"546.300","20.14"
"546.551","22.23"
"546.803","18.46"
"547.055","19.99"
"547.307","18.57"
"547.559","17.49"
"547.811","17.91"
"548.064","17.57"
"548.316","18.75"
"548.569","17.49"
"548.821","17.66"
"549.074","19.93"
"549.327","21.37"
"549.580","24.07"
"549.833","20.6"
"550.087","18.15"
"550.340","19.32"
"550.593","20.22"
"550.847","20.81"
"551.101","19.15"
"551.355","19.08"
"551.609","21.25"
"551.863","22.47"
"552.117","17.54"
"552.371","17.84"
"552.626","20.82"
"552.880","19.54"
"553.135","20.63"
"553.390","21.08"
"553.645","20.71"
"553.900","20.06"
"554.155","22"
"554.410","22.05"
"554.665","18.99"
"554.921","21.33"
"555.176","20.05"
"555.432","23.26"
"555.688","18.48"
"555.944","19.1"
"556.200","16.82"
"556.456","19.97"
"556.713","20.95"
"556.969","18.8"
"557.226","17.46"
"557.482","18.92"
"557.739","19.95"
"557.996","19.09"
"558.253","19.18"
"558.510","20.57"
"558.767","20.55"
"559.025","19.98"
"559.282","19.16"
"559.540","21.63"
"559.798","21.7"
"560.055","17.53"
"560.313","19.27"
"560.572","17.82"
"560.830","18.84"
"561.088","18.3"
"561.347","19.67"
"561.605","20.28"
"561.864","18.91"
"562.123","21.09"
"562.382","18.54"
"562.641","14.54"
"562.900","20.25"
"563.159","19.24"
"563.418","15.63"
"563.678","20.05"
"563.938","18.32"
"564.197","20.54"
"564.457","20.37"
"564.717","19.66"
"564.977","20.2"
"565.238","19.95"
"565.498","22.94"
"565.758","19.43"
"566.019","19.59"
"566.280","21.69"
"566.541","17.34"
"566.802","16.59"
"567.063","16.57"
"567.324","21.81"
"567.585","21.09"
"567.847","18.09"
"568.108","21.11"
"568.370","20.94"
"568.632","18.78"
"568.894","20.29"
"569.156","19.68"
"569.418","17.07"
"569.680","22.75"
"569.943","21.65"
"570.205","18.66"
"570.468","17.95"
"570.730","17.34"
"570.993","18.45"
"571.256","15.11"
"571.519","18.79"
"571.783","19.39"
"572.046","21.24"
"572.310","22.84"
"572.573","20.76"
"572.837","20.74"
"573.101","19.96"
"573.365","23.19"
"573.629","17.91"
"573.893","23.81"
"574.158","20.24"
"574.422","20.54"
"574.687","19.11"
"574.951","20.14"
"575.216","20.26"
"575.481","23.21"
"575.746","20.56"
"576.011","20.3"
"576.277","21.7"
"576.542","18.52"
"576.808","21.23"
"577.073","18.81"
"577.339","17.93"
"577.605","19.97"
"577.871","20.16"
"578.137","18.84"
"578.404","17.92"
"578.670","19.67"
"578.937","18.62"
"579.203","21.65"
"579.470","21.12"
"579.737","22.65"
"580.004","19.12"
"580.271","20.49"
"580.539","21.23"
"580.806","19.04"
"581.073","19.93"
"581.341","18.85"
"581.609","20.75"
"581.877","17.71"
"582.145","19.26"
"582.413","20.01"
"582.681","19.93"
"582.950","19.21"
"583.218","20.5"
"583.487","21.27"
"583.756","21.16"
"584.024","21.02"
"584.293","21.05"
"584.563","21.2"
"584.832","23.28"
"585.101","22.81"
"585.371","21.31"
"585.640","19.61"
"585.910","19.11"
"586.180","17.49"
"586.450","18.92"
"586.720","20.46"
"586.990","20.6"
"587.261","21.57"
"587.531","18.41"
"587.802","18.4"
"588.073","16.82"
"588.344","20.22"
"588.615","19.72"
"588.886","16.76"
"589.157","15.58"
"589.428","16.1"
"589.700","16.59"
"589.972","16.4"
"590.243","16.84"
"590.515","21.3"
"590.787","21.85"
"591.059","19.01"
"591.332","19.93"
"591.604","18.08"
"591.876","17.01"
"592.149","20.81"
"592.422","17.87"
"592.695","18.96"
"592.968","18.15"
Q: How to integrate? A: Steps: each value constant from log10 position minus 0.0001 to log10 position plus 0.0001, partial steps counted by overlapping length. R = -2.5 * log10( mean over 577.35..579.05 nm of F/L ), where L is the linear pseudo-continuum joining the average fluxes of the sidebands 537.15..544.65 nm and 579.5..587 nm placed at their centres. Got 0.06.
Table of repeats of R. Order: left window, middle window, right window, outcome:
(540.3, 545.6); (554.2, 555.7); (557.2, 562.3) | -0.08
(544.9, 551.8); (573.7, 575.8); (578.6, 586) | -0.03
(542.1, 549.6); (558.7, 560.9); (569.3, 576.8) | 0.01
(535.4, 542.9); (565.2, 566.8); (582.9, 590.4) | -0.03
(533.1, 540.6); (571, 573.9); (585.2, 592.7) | -0.05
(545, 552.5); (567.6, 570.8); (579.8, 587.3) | 0.02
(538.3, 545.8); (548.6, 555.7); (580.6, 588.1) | -0.04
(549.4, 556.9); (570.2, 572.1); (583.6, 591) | 0.09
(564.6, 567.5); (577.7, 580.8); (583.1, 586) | 0.03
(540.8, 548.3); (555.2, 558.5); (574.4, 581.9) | 0.02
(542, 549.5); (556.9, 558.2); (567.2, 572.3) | 0.04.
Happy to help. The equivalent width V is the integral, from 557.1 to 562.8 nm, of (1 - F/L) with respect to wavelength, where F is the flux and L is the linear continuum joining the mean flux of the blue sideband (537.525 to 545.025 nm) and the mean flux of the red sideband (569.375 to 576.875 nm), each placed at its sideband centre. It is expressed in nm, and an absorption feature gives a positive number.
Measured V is 0.18 nm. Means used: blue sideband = 19.4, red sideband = 20.1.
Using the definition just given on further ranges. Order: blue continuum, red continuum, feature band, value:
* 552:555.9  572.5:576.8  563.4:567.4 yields 0.20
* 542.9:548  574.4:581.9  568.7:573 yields 0.09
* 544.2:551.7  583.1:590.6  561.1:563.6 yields 0.12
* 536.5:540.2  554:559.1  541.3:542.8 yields -0.03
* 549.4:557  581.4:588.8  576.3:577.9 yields 0.04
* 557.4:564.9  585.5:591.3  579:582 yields -0.21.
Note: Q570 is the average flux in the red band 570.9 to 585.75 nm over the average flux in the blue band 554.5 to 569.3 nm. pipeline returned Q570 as 1.04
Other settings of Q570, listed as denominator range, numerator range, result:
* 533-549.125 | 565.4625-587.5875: 1.02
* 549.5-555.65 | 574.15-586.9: 0.99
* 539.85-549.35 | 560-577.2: 1.02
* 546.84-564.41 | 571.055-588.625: 1.03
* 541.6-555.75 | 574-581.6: 1.01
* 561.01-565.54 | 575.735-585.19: 1.05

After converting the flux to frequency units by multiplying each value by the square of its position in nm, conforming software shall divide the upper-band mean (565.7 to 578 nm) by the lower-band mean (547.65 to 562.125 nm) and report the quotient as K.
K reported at 1.07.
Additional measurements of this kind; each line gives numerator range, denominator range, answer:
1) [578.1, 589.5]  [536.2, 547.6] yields 1.17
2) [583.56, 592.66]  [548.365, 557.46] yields 1.10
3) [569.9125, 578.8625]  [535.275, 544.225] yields 1.15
